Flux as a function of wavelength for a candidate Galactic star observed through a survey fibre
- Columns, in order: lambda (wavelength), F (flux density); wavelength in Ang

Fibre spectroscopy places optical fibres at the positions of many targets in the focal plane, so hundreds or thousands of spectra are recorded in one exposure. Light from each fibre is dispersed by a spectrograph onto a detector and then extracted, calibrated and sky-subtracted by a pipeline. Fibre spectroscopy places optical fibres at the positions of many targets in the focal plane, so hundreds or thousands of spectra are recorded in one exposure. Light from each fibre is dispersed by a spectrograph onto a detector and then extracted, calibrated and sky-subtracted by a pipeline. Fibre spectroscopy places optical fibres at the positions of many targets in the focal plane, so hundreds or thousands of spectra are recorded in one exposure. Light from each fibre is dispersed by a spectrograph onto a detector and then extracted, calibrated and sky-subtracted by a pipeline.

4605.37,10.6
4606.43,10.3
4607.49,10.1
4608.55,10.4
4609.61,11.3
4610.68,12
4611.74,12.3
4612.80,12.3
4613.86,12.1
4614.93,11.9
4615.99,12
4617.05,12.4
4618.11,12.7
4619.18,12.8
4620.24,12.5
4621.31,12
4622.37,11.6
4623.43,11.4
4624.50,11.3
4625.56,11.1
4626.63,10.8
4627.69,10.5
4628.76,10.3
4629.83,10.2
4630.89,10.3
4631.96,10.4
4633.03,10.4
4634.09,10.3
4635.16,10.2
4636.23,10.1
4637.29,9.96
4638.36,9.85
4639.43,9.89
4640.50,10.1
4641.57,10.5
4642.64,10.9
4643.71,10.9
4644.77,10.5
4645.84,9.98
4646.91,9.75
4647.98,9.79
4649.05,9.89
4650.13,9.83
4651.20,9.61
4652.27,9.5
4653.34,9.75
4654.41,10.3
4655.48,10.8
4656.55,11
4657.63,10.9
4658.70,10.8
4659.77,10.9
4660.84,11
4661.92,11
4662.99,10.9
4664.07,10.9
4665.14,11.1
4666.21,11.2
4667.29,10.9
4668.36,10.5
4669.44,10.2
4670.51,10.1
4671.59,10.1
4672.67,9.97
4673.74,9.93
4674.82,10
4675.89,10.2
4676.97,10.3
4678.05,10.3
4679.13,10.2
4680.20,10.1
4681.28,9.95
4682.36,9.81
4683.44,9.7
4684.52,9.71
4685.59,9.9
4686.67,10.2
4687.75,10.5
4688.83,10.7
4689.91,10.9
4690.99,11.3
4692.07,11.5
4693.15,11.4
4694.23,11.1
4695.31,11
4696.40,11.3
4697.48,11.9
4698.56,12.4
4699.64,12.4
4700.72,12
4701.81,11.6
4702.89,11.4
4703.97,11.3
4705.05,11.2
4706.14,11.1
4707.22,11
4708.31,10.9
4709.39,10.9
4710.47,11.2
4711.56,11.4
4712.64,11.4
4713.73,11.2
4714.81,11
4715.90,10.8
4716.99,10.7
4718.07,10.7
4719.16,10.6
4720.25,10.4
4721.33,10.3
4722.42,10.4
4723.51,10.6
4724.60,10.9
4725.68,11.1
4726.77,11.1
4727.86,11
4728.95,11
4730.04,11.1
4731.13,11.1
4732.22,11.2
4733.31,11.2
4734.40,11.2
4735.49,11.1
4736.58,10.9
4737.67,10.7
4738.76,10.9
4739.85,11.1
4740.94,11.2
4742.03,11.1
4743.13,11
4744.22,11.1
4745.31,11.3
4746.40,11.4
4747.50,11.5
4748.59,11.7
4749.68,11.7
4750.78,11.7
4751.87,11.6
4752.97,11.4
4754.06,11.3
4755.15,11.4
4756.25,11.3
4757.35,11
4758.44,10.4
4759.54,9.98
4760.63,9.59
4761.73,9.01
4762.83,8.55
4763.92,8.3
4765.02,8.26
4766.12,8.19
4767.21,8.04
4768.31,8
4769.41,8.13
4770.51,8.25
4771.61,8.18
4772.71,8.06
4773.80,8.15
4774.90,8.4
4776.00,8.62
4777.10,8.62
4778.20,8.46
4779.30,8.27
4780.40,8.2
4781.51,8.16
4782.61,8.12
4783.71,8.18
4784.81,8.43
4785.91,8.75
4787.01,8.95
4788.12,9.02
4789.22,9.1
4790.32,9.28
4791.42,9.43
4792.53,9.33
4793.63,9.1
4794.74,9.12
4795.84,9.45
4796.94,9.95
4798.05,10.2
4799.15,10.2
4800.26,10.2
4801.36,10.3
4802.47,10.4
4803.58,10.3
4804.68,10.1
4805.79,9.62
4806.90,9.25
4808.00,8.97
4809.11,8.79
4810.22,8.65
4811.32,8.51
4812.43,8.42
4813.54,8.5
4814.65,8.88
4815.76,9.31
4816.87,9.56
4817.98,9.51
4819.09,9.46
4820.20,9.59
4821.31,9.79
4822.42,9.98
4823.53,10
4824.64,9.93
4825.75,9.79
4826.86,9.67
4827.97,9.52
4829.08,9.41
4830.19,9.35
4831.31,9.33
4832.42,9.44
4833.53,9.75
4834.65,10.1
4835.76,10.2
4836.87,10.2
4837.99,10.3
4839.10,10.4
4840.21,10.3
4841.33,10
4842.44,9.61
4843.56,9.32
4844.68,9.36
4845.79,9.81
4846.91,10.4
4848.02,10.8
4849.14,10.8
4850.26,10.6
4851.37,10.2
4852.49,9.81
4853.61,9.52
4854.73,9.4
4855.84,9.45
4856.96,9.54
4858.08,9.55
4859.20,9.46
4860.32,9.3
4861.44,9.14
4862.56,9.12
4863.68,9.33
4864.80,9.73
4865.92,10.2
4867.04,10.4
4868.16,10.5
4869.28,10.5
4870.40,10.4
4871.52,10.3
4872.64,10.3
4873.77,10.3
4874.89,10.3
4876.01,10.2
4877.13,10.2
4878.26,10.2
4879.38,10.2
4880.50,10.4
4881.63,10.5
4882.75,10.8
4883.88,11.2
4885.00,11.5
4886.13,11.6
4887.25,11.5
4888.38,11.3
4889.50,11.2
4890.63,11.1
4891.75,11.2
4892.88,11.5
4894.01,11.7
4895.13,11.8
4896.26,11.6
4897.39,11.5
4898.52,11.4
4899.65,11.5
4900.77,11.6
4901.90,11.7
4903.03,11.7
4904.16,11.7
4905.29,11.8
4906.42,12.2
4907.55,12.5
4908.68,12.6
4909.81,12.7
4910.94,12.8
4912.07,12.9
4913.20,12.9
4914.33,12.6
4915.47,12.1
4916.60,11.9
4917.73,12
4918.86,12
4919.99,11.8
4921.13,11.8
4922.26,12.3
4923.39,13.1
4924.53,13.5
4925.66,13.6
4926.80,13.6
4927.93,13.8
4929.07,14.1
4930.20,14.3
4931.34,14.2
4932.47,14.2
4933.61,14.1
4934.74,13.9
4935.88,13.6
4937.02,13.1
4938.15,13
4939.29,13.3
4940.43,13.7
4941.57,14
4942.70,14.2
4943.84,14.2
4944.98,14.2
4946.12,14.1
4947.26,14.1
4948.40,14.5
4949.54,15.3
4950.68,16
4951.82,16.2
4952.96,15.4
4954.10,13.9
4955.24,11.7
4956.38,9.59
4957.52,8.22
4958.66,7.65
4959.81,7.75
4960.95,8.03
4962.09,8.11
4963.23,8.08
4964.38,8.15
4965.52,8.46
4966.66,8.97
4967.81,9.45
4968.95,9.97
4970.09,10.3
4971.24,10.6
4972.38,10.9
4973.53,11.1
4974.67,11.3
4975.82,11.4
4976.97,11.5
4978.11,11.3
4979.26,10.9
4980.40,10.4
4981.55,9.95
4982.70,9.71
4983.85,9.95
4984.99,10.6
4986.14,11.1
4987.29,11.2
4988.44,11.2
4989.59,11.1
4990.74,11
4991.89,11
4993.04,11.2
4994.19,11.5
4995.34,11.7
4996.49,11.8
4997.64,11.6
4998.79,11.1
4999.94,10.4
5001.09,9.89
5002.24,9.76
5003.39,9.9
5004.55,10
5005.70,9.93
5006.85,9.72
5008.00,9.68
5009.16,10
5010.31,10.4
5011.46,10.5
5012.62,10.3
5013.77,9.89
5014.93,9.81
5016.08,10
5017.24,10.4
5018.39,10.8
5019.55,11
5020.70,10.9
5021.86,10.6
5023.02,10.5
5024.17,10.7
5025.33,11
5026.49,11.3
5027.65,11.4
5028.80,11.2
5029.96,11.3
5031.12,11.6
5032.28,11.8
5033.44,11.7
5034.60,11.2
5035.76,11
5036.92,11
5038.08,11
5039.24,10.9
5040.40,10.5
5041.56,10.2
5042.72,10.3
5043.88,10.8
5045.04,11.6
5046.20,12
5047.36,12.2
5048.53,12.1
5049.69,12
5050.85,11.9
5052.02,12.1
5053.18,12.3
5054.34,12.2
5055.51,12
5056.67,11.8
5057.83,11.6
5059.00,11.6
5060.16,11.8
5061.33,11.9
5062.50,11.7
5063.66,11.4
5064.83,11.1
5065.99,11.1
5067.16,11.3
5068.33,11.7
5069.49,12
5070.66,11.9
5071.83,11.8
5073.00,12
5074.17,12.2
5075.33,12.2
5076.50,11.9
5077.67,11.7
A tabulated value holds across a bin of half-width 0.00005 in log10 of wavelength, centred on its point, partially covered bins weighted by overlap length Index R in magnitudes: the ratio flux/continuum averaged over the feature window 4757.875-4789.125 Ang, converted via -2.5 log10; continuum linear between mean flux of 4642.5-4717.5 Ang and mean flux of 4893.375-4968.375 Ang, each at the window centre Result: 0.302 mag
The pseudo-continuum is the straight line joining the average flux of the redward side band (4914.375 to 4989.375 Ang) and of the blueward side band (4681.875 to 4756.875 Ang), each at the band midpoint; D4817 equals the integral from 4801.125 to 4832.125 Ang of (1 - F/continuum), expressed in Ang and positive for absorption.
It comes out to 5.4 Ang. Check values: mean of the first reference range 11.1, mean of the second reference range 11.9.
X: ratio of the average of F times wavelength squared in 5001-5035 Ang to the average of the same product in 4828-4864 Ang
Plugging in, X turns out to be 1.16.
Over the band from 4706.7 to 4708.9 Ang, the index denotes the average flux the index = 10.9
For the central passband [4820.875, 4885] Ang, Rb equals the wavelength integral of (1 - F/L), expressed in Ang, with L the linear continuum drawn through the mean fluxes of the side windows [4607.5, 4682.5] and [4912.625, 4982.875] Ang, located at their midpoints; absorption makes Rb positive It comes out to 9.12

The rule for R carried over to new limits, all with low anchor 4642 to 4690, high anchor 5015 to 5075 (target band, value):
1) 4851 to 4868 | 0.13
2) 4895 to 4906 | -0.06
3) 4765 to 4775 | 0.29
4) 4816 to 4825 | 0.11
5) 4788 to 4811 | 0.12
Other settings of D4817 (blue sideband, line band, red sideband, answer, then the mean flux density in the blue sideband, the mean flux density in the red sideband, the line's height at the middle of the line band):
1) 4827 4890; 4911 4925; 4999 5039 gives -2.9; 10.1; 10.6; 10.3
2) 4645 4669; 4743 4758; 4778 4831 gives -2.6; 10.5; 9.29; 9.72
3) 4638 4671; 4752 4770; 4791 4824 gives 0.3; 10.4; 9.49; 9.78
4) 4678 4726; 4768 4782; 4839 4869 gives 2.9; 10.9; 9.85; 10.4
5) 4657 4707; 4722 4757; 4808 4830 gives -3.5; 10.8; 9.32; 10.2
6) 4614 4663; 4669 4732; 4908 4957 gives 2.8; 10.7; 13.4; 11.3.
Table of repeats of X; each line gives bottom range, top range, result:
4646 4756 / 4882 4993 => 1.21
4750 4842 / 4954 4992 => 1.15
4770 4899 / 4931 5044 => 1.22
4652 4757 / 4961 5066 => 1.13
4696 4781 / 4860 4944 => 1.21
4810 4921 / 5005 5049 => 1.10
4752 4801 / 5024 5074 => 1.41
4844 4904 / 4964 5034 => 1.06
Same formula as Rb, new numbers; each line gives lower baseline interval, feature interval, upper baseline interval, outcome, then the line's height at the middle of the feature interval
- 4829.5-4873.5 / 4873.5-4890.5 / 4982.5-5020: -1.25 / 10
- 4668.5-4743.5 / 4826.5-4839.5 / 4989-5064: 1.33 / 10.9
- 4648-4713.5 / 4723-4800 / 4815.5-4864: 2.68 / 10.2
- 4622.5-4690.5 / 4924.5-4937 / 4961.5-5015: -4.24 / 10.4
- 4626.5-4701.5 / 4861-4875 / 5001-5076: 1.04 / 10.8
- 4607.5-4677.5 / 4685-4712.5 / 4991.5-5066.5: -1.09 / 10.8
